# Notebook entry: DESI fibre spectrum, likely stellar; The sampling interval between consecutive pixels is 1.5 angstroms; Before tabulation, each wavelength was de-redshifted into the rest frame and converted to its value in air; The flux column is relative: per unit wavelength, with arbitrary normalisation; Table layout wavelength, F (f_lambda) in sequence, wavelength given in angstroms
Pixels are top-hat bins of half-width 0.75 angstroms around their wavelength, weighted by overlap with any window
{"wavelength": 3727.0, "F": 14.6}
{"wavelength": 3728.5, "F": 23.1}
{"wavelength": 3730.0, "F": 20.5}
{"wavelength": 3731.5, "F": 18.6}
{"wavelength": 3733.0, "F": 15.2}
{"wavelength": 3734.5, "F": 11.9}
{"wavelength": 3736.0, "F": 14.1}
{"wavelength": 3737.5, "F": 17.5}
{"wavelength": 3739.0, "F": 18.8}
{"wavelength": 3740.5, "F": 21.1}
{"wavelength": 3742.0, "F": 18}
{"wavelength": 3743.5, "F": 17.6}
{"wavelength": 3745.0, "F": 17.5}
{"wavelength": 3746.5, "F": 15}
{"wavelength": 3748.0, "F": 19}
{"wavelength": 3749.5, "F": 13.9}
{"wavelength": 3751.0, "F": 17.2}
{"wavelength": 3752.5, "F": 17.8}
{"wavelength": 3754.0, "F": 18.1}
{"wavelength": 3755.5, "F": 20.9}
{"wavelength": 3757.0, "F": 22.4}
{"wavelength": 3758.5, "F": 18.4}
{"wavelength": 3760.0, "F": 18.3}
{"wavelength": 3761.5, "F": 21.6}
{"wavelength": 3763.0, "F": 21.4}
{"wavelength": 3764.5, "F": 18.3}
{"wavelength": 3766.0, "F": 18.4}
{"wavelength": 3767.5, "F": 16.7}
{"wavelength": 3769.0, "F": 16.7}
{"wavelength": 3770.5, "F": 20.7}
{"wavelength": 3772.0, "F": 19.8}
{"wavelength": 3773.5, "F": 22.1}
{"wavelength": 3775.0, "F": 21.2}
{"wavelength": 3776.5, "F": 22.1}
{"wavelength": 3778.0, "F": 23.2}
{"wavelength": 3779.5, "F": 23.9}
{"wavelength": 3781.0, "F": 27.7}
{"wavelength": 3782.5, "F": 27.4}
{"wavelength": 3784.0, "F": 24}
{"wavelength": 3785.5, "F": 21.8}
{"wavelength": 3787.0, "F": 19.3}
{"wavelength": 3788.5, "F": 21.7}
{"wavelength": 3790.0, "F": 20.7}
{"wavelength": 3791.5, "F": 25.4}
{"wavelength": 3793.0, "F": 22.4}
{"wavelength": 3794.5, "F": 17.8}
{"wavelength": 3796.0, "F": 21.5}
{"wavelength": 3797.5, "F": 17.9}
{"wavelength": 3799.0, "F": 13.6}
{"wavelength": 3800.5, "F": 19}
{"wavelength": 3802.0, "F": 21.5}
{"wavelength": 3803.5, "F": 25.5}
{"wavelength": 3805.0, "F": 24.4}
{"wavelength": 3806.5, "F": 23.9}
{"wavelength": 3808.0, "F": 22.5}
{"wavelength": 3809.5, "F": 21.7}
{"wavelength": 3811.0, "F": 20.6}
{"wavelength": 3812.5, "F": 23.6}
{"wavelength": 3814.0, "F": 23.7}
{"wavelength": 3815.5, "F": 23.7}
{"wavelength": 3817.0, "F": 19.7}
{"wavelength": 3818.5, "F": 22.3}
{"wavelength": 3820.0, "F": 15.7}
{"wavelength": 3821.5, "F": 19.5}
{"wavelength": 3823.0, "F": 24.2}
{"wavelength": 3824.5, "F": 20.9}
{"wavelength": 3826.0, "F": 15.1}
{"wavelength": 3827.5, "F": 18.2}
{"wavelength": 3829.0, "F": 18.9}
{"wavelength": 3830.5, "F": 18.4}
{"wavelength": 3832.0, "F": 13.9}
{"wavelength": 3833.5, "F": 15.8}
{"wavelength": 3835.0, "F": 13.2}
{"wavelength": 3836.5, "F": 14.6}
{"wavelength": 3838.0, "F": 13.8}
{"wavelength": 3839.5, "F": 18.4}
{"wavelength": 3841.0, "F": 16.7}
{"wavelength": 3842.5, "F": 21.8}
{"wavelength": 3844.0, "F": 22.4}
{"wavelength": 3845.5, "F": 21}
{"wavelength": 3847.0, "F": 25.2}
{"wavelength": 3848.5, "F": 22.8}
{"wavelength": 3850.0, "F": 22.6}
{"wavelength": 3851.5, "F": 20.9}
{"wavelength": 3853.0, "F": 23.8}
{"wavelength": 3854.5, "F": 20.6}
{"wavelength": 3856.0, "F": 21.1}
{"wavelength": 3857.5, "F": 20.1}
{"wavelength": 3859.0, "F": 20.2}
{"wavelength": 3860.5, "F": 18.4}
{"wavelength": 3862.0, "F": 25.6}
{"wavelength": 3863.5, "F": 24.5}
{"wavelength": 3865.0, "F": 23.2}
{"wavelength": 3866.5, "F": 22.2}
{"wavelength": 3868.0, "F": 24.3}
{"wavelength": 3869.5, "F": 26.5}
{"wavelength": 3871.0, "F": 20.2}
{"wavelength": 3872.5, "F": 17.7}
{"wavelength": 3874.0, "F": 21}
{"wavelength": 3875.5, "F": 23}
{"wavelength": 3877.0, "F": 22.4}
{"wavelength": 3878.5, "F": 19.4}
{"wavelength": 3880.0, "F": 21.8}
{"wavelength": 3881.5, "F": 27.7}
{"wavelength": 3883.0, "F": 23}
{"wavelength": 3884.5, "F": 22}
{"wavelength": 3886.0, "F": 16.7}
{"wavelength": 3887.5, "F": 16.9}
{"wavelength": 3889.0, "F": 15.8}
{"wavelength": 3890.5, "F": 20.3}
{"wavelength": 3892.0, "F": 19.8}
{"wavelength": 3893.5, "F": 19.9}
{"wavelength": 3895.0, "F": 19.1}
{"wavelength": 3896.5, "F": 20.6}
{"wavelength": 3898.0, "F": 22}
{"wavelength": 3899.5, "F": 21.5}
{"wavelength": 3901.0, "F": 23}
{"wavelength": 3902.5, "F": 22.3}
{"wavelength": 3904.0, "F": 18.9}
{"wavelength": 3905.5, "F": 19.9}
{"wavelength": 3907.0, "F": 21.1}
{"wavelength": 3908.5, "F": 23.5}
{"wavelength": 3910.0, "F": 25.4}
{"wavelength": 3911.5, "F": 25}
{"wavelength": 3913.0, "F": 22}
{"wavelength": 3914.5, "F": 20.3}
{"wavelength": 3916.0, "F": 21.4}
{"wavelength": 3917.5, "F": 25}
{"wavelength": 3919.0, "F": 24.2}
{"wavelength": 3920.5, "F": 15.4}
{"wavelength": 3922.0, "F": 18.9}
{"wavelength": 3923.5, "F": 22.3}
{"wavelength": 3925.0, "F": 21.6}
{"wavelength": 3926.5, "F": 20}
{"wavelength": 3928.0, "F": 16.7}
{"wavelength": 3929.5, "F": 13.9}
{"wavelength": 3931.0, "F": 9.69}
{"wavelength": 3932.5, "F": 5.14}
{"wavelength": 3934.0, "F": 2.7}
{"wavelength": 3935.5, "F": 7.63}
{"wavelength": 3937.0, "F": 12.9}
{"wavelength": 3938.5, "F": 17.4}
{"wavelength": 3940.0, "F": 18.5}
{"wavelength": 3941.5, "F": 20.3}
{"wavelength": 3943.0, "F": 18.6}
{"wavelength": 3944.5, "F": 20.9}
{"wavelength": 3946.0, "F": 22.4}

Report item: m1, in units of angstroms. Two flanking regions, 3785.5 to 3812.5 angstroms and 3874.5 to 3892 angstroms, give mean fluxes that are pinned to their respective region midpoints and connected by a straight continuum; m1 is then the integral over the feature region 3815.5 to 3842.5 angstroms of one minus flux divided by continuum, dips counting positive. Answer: 4.1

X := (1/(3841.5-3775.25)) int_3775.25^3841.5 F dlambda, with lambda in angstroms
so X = 20.5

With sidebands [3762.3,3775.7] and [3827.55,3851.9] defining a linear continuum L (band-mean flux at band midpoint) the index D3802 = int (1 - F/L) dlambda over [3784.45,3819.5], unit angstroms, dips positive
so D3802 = -4.3 angstroms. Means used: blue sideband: 19.5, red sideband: 18.7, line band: 21.5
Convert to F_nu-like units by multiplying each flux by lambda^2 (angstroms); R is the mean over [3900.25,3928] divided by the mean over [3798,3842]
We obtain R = 1.17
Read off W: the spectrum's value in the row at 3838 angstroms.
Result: 13.8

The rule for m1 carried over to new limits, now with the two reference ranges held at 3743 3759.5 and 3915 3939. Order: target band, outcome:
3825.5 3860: -4.51 angstroms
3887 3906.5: -4.48 angstroms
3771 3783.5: -4.02 angstroms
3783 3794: -2.91 angstroms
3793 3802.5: -0.72 angstroms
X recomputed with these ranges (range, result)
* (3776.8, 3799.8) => 21.9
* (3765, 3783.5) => 21.6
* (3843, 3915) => 21.6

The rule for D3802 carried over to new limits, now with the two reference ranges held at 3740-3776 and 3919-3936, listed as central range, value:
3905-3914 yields -4.7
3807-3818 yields -3.0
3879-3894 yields -4.6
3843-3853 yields -3.6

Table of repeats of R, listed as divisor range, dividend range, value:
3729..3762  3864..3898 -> 1.27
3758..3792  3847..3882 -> 1.09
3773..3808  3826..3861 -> 0.89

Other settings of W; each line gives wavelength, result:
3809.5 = 21.7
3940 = 18.5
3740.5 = 21.1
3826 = 15.1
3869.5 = 26.5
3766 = 18.4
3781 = 27.7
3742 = 18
